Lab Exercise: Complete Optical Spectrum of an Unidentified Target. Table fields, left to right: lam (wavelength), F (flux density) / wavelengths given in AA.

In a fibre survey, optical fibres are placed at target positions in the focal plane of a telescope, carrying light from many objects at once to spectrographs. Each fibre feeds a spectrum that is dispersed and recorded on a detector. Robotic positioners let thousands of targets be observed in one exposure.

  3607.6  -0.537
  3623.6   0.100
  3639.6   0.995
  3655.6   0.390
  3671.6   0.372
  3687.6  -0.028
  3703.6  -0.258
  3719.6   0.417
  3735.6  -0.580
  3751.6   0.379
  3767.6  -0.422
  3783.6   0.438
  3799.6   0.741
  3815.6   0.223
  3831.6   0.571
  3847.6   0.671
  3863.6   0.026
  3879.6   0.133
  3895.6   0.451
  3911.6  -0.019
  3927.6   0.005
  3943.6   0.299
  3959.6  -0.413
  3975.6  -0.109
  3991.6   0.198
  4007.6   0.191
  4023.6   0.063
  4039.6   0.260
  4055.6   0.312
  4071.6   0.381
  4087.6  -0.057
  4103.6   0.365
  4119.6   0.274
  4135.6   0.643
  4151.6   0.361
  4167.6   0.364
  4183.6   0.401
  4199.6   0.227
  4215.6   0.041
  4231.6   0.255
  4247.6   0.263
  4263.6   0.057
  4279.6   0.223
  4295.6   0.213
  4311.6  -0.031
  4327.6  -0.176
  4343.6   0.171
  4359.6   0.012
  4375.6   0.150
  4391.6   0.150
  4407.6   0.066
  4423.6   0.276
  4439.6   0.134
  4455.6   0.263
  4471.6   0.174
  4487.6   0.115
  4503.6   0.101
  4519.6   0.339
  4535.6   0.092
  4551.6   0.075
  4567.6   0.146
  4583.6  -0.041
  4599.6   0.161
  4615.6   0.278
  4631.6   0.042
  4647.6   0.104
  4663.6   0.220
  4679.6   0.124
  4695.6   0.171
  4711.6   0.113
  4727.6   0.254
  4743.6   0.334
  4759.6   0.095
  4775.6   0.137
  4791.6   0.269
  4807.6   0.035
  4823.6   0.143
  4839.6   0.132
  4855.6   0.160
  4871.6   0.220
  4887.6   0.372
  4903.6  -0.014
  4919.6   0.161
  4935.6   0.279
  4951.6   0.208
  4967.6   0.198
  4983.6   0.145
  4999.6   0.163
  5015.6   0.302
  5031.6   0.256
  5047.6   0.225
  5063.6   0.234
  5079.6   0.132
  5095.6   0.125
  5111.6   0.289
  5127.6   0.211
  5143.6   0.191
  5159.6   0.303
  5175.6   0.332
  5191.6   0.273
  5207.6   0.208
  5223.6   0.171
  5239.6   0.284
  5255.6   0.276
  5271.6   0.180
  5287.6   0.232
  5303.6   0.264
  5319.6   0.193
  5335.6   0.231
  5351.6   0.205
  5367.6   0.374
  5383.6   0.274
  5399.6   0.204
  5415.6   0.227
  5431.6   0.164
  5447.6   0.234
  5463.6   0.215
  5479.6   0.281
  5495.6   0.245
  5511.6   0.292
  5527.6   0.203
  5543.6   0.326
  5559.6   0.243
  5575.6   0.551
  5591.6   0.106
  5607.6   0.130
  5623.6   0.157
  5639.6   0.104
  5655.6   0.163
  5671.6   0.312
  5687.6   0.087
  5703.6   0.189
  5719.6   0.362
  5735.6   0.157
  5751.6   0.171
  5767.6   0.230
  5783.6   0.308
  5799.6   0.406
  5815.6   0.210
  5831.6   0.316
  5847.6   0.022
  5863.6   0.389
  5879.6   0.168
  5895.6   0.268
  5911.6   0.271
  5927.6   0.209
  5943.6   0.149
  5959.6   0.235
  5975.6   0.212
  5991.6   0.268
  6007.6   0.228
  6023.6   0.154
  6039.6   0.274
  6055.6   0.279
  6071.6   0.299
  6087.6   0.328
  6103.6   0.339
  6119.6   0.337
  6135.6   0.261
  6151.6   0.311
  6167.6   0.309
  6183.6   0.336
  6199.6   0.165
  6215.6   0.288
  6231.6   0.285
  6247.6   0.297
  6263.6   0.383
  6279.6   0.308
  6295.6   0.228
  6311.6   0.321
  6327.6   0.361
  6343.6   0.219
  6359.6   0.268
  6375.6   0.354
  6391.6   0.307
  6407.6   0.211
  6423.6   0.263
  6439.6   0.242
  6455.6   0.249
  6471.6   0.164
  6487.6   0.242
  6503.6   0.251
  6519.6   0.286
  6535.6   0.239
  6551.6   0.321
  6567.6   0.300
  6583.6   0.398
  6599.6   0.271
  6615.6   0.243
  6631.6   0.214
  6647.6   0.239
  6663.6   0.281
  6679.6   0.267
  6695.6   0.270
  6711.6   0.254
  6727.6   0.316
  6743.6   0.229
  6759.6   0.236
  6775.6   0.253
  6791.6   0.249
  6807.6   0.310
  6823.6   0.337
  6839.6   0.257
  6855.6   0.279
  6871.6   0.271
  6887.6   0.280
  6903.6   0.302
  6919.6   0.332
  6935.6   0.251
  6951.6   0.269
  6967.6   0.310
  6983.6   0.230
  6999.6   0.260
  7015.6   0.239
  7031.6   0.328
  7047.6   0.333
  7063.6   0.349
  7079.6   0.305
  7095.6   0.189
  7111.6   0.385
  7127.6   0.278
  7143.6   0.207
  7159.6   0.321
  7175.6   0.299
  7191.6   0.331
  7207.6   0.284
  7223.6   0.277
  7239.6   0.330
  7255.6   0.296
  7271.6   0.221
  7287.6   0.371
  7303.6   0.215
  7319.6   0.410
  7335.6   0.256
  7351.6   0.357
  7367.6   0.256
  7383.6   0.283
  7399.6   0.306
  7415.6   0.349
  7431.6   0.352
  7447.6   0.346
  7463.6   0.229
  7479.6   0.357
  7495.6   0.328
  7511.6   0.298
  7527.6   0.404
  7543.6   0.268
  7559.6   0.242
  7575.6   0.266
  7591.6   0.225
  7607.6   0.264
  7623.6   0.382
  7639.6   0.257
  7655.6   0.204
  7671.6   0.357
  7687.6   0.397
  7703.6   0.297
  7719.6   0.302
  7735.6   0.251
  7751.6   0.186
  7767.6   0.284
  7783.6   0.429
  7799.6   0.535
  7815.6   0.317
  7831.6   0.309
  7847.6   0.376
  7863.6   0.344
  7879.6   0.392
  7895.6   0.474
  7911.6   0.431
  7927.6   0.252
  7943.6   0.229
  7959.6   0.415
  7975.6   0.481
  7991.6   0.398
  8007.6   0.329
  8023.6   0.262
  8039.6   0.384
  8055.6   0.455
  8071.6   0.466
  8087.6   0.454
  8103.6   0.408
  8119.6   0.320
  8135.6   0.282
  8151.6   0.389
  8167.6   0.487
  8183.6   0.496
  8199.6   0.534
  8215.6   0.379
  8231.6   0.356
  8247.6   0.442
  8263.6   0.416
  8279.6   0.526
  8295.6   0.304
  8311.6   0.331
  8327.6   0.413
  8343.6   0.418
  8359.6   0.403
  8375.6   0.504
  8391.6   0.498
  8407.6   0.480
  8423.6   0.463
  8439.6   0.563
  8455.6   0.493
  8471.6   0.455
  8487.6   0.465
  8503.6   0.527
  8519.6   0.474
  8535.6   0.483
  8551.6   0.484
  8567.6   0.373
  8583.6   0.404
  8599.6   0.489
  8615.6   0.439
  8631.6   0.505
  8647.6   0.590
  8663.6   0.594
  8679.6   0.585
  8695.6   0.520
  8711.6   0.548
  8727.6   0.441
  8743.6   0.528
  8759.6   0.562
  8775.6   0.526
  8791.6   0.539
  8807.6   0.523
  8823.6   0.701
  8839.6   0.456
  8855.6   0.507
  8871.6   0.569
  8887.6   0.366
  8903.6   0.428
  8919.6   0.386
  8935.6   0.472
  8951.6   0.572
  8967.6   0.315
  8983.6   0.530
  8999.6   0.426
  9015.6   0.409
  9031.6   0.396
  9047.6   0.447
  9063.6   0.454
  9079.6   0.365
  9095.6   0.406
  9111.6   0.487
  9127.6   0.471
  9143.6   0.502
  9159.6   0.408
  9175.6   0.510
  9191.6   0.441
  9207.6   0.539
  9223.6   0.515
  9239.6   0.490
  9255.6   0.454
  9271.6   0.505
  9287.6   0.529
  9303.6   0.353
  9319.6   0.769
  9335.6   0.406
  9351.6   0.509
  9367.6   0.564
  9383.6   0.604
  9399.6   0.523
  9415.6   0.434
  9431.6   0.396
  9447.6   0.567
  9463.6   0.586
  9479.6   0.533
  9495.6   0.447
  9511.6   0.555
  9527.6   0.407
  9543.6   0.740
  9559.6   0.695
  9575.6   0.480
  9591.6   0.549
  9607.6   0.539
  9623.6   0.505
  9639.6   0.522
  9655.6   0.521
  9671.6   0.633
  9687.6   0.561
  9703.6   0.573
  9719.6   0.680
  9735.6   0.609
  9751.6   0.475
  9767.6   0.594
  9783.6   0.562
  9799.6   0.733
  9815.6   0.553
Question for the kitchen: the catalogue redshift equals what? 1.09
